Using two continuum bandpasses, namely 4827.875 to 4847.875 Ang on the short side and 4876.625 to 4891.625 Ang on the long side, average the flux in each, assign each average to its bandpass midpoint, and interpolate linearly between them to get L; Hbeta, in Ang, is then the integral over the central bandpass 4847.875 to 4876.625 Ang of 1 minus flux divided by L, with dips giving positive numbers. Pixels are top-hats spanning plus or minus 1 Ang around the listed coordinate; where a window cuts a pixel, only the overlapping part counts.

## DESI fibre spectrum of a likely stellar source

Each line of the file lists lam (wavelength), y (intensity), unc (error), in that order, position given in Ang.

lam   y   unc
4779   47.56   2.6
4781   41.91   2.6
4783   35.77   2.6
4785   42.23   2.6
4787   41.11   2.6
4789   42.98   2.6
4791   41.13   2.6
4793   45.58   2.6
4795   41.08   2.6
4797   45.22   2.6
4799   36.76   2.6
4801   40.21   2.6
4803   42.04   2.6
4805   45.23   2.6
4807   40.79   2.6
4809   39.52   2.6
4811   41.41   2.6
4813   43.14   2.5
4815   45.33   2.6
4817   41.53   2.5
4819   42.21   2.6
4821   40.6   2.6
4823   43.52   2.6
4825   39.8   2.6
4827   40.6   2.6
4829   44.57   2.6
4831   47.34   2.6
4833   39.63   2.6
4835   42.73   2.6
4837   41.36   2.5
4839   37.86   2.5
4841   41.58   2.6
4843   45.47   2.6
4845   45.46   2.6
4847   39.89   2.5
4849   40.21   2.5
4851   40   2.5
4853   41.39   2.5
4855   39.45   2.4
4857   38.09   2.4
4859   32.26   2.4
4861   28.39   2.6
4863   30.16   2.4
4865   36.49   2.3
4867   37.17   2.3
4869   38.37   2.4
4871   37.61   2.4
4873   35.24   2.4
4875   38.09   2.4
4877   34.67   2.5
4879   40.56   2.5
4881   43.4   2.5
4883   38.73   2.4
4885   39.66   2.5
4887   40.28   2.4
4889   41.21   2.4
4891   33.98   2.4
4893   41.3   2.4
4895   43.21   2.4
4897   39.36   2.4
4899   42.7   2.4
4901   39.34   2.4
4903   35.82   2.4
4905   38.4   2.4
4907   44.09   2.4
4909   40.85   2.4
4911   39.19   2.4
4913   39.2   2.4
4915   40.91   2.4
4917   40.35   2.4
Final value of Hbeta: 3.0 Ang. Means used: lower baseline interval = 42.6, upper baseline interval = 39.4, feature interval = 36.6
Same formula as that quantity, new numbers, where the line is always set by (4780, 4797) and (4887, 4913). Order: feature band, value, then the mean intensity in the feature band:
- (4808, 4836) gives -0.8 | 42.3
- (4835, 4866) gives 1.6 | 38.7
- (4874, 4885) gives 0.3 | 39.1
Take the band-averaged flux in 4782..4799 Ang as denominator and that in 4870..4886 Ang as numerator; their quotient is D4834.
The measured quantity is 0.9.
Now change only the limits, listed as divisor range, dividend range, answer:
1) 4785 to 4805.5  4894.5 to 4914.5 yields 0.95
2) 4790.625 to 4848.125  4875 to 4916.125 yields 0.94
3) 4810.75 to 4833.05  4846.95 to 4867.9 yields 0.86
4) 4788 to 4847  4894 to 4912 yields 0.96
